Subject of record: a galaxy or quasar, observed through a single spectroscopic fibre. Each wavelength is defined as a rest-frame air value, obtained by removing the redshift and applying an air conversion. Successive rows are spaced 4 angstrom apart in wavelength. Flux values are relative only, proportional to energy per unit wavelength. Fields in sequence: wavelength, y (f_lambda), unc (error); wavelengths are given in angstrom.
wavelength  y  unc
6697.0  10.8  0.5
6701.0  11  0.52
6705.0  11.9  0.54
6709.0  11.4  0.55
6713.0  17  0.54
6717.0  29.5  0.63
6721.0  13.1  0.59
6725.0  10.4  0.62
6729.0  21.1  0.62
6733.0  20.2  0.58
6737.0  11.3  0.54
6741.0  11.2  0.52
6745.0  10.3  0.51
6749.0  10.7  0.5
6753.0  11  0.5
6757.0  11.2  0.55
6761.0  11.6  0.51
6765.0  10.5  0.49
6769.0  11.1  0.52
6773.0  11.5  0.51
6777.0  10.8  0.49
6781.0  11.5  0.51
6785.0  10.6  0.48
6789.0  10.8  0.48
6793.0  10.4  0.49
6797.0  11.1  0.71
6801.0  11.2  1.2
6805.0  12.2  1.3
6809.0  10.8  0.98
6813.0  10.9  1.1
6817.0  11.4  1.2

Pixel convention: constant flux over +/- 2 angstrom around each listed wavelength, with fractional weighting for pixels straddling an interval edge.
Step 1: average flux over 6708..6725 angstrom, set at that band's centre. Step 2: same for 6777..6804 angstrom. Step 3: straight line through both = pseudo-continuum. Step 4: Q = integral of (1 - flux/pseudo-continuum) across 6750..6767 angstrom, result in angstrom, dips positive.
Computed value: 3.3 angstrom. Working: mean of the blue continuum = 17.3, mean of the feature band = 11.1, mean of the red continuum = 11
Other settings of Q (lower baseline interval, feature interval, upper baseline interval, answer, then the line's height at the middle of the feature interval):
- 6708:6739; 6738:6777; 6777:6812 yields 8.4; 14.1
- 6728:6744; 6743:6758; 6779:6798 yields 3.5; 14.1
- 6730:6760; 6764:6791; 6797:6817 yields 2.0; 11.9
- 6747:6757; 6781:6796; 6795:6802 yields 0.5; 11.1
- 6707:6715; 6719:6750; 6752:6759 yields -2.5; 12.6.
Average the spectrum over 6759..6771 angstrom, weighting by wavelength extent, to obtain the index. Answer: 11.1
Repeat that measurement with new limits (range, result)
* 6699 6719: 16.2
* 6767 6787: 11.1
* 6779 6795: 10.8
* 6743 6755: 10.7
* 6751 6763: 11.3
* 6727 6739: 17.5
